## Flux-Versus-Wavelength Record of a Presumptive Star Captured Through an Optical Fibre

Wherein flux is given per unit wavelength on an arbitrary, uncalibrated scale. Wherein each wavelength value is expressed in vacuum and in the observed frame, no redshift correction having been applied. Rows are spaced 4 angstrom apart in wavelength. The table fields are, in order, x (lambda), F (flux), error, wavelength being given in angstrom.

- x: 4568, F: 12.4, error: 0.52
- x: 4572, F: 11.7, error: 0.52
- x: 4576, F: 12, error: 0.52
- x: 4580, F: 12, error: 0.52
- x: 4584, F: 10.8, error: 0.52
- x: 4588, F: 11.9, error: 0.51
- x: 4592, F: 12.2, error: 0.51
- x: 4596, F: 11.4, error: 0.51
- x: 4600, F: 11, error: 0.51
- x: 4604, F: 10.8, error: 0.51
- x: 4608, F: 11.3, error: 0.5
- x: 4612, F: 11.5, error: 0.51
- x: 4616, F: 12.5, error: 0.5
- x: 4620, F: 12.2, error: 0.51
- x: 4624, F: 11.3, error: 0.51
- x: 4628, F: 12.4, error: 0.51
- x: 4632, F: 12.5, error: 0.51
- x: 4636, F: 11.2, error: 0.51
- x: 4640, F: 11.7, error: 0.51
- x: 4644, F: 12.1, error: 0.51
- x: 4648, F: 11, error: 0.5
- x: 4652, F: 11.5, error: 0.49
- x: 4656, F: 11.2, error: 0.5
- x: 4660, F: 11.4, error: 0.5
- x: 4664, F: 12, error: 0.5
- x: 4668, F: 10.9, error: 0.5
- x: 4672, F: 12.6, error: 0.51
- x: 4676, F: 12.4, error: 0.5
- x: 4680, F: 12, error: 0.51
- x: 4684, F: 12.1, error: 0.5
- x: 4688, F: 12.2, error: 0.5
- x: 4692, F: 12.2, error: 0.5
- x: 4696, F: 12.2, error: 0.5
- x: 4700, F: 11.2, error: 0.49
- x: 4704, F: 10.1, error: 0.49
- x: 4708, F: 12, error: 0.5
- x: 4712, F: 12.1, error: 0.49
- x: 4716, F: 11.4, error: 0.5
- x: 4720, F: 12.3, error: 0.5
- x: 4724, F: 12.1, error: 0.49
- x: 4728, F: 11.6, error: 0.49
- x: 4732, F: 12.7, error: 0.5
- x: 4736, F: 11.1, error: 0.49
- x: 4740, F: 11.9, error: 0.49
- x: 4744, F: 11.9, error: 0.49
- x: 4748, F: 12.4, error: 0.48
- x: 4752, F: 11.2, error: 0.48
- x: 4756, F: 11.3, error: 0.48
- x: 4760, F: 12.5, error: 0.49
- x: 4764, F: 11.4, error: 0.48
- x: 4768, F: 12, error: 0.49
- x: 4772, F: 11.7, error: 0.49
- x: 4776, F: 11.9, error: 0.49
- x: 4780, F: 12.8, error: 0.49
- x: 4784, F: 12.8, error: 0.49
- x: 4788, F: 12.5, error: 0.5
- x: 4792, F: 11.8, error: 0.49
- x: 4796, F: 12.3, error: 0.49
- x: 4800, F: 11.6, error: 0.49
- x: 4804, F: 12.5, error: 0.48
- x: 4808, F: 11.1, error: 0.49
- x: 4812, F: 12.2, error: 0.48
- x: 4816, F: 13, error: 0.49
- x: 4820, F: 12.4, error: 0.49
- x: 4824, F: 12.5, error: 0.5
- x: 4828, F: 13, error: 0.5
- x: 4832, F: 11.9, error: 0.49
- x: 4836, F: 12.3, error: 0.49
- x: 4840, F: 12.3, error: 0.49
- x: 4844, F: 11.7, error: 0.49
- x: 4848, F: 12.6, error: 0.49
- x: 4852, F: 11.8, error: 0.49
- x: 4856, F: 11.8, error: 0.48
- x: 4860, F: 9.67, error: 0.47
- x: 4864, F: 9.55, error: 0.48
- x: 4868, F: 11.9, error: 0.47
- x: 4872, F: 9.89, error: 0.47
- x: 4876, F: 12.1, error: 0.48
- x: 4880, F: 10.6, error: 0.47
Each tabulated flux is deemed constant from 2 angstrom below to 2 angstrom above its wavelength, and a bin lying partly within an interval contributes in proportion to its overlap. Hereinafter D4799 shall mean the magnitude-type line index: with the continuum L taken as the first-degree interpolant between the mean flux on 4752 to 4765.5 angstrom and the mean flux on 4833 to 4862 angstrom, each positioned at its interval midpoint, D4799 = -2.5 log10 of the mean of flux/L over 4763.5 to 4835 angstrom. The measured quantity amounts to -0.05 mag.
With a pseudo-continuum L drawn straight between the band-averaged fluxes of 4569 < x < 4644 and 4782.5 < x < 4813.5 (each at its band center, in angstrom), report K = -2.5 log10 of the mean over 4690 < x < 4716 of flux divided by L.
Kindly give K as 0.03 mag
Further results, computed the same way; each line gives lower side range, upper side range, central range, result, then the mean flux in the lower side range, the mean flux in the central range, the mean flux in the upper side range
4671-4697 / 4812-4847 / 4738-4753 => 0.04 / 12.2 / 11.9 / 12.4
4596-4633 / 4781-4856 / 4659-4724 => 0.01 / 11.7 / 11.8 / 12.2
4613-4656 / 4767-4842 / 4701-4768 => 0.03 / 11.8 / 11.7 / 12.2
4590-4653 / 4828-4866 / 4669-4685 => -0.05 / 11.7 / 12.2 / 11.6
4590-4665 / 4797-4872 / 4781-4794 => -0.06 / 11.6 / 12.4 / 11.8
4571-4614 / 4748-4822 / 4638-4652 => 0.01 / 11.5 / 11.6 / 12.1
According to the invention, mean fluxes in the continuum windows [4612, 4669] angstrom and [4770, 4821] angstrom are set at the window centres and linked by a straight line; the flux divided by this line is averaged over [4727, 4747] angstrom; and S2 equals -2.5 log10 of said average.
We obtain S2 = 0.01 mag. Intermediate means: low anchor 11.7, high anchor 12.2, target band 11.9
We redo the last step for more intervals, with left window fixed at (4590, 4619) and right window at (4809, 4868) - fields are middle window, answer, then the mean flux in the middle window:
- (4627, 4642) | -0.03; 11.9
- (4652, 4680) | -0.01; 11.8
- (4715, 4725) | -0.02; 12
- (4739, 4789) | -0.02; 12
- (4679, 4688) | -0.04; 12.1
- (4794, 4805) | -0.02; 12.1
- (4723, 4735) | -0.03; 12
